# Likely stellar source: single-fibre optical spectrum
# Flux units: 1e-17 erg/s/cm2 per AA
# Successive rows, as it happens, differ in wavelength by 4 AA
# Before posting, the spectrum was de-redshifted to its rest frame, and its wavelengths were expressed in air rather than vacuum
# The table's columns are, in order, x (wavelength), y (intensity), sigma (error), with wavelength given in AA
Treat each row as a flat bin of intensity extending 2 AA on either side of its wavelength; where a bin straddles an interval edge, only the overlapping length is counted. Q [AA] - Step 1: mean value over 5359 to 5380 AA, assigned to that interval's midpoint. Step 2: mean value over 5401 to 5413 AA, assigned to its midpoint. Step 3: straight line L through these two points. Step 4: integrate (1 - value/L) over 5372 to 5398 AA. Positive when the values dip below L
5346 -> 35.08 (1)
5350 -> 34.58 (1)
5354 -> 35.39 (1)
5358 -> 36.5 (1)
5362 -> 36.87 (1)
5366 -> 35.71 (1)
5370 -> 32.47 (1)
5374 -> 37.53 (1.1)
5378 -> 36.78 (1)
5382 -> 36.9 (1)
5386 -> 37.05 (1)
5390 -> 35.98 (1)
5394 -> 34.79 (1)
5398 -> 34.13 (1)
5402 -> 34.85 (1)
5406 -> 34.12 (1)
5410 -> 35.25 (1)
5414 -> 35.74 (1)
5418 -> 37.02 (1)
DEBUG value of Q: -0.6 AA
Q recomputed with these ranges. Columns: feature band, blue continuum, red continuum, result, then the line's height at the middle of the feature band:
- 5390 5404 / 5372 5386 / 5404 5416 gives 0.43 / 35.9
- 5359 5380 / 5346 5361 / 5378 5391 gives 0.14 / 36.1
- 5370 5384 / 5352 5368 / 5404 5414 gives -0.28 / 35.7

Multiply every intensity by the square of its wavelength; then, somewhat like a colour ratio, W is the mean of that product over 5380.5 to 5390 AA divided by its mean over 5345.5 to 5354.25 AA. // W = 1.07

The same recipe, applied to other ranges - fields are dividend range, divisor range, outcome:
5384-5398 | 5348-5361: 1.02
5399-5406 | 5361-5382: 0.97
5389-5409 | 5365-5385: 0.97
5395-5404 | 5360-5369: 0.98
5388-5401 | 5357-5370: 0.99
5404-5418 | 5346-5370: 1.02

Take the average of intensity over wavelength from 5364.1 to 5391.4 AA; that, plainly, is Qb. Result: 36.1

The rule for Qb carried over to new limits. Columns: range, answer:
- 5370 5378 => 36.1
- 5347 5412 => 35.5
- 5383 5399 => 35.7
